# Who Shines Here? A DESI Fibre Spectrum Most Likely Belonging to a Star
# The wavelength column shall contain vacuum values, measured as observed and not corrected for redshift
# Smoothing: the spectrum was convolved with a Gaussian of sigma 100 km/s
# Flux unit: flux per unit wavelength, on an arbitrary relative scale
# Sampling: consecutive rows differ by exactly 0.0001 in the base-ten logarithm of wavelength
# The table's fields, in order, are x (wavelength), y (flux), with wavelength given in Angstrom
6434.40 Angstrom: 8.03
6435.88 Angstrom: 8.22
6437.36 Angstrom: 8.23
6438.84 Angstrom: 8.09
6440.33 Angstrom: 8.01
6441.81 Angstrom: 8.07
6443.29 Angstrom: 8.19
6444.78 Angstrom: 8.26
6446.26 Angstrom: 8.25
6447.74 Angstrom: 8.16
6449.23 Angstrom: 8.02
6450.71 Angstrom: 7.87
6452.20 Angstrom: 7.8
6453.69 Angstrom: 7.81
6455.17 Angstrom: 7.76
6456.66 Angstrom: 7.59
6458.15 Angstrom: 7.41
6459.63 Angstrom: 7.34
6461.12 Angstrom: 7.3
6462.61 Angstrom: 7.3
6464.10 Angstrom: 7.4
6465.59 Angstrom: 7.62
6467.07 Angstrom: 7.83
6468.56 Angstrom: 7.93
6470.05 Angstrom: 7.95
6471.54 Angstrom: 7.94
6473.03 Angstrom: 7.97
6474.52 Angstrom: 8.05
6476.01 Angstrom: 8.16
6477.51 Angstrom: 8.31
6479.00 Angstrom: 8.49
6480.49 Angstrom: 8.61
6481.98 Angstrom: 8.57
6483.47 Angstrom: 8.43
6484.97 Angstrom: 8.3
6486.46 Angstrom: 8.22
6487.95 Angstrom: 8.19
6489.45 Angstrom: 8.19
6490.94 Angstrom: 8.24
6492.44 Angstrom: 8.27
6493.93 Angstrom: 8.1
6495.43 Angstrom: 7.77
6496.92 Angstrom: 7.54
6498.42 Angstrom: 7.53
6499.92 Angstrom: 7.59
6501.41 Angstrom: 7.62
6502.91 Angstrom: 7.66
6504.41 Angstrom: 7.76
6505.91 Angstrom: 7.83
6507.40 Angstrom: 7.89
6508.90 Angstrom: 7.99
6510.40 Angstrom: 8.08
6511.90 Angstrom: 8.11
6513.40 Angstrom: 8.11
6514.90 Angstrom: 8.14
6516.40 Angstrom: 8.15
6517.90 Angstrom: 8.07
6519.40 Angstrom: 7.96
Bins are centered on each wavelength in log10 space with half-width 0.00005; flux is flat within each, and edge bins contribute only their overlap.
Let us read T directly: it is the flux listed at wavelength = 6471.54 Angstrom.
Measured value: 7.94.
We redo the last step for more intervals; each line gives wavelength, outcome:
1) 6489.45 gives 8.19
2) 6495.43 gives 7.77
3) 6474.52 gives 8.05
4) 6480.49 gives 8.61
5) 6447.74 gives 8.16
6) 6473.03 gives 7.97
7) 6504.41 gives 7.76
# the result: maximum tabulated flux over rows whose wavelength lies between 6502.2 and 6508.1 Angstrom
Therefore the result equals 7.89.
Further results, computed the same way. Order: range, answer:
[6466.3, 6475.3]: 8.05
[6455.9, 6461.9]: 7.59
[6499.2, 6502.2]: 7.62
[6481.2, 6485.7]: 8.57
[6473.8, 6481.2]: 8.61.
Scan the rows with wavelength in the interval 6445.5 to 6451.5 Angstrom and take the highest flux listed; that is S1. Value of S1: 8.25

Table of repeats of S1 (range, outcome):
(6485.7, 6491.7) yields 8.24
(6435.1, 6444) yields 8.23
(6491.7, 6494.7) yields 8.27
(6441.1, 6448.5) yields 8.26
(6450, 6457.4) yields 7.87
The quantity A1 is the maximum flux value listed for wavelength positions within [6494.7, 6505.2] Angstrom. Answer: 7.77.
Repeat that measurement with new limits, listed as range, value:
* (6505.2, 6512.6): 8.11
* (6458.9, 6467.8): 7.83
